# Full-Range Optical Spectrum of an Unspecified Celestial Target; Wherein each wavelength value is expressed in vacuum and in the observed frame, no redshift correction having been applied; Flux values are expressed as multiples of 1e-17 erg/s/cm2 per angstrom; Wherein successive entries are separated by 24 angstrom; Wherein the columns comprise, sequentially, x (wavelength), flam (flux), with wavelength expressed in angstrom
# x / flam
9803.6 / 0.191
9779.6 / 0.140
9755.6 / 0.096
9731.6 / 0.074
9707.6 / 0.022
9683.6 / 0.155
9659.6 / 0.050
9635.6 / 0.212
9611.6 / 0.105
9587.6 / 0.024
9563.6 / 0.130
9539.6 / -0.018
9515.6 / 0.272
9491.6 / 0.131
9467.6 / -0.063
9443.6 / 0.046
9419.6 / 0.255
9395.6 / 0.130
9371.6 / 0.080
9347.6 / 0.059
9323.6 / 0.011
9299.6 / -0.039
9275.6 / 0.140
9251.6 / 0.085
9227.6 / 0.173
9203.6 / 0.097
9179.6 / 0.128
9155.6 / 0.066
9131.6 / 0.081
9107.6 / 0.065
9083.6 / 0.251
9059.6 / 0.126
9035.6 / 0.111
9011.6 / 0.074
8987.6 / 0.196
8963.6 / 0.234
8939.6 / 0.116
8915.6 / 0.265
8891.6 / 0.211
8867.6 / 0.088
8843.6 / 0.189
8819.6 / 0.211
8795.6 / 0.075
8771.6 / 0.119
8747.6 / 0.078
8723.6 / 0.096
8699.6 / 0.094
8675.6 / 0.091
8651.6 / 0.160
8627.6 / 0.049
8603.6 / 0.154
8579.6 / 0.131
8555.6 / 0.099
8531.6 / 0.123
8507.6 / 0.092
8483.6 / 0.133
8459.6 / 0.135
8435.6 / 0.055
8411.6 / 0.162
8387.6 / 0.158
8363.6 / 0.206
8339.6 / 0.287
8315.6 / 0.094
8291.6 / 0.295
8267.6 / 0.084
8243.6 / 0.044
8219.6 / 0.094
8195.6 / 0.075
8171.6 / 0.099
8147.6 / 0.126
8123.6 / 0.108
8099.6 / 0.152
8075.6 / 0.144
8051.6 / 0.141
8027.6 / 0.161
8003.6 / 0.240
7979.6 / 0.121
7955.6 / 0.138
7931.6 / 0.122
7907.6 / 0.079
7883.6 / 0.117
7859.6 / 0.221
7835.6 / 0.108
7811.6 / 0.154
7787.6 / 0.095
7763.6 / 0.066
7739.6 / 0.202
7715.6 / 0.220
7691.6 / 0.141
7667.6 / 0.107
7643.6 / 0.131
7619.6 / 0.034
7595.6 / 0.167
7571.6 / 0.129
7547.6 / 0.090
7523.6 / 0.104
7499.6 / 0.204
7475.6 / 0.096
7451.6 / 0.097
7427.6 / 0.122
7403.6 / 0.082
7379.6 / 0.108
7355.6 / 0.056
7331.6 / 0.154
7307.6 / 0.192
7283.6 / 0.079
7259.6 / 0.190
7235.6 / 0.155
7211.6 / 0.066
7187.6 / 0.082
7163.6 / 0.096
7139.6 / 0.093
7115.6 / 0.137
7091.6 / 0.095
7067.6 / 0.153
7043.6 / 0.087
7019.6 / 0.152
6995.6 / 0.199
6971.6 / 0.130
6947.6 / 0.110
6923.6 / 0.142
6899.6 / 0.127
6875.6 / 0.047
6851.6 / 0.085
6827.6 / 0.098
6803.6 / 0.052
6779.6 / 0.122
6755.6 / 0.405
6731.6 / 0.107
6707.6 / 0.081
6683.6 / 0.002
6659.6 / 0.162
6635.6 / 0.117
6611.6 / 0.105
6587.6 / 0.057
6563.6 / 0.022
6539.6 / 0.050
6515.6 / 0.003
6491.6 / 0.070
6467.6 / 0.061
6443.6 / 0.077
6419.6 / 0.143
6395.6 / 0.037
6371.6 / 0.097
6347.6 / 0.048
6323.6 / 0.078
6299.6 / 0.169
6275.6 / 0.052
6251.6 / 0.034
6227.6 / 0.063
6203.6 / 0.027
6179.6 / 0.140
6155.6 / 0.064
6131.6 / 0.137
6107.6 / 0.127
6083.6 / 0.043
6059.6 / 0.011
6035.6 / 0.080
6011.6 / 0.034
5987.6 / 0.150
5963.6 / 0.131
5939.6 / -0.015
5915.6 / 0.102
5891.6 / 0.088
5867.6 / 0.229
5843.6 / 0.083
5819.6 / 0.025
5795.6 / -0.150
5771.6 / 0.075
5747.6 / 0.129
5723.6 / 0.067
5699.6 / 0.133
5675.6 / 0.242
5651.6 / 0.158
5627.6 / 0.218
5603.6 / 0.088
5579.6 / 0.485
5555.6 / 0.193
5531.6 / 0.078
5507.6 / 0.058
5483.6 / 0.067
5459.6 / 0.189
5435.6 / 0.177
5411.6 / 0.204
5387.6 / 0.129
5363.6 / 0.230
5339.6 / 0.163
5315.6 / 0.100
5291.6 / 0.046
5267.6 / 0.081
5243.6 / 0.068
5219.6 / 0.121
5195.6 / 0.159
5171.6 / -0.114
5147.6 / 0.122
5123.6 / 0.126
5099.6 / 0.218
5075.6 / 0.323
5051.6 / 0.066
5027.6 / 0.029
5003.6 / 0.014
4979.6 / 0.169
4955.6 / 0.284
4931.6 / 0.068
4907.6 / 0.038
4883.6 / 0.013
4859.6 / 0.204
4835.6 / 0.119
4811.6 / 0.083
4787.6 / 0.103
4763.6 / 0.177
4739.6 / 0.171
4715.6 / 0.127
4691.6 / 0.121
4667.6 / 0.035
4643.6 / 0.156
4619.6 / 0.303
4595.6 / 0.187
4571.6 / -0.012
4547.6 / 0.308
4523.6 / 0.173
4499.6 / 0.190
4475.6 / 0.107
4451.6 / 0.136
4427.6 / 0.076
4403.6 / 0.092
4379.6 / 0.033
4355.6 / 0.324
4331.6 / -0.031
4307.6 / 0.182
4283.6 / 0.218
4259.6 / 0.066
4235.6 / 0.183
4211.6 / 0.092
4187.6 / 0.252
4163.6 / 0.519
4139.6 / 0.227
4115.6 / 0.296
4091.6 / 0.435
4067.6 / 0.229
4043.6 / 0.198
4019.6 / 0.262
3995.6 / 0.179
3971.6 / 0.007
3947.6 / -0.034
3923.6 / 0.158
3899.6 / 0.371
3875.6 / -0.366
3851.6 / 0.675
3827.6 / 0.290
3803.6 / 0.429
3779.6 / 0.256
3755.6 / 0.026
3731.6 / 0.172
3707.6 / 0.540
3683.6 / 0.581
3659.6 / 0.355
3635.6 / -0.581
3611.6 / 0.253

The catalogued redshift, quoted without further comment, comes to 0.813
